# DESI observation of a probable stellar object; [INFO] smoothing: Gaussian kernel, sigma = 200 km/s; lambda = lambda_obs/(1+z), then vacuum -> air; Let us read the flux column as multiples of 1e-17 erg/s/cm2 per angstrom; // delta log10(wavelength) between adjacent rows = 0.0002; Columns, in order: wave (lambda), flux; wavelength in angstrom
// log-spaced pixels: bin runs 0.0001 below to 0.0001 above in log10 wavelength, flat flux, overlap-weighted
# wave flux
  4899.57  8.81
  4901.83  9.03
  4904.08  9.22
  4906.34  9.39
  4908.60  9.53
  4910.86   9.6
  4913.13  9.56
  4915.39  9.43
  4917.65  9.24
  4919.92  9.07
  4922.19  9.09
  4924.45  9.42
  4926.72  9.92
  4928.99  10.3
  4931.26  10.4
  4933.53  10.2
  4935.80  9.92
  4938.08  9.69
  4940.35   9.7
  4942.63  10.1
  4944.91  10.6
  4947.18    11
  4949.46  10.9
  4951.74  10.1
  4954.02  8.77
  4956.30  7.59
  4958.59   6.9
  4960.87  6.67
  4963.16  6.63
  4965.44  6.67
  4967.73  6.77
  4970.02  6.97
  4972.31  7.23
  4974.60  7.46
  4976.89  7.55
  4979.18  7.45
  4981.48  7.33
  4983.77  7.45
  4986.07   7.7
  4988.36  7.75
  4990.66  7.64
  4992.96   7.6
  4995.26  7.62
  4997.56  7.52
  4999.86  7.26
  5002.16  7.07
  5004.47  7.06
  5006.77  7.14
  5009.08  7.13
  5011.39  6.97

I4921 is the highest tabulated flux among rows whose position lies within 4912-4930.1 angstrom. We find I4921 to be 10.3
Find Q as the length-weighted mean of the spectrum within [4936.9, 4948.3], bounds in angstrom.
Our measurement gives 10.2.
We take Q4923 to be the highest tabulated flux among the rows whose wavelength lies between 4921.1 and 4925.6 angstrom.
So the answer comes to 9.42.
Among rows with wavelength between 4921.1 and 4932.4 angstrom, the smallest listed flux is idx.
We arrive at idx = 9.09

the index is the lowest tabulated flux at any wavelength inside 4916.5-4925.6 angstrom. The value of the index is 9.07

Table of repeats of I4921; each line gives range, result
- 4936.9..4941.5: 9.7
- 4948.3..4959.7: 10.9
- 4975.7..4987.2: 7.7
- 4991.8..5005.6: 7.62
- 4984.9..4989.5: 7.75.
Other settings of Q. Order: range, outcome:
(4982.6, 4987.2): 7.57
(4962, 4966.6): 6.65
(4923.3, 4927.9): 9.68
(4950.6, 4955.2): 9.42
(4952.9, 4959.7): 7.75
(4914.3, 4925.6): 9.25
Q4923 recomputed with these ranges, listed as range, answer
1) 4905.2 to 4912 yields 9.6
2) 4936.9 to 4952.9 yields 11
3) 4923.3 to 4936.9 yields 10.4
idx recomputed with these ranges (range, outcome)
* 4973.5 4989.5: 7.33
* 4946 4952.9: 10.1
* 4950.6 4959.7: 6.9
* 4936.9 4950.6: 9.69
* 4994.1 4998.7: 7.52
